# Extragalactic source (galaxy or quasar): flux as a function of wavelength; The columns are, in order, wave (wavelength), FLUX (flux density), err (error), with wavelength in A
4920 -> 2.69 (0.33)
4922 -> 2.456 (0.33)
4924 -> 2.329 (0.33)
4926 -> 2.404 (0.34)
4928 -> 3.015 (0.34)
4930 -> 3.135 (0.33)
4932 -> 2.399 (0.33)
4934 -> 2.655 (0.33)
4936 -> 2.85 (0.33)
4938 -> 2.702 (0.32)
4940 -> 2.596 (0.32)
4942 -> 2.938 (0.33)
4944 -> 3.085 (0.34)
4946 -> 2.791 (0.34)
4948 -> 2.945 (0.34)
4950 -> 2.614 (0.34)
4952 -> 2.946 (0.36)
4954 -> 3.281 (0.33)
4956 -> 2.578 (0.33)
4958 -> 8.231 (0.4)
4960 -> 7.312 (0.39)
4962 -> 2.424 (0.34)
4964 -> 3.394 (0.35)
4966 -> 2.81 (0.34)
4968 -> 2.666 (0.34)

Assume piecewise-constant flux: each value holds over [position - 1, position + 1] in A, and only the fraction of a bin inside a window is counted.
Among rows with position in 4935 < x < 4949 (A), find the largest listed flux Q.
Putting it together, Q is 3.085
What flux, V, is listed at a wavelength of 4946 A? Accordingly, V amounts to 2.791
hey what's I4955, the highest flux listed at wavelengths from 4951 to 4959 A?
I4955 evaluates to 8.231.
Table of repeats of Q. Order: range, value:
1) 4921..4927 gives 2.456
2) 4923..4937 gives 3.135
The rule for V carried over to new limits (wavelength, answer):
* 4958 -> 8.231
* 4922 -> 2.456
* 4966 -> 2.81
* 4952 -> 2.946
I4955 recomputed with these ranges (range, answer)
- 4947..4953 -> 2.946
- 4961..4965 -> 3.394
